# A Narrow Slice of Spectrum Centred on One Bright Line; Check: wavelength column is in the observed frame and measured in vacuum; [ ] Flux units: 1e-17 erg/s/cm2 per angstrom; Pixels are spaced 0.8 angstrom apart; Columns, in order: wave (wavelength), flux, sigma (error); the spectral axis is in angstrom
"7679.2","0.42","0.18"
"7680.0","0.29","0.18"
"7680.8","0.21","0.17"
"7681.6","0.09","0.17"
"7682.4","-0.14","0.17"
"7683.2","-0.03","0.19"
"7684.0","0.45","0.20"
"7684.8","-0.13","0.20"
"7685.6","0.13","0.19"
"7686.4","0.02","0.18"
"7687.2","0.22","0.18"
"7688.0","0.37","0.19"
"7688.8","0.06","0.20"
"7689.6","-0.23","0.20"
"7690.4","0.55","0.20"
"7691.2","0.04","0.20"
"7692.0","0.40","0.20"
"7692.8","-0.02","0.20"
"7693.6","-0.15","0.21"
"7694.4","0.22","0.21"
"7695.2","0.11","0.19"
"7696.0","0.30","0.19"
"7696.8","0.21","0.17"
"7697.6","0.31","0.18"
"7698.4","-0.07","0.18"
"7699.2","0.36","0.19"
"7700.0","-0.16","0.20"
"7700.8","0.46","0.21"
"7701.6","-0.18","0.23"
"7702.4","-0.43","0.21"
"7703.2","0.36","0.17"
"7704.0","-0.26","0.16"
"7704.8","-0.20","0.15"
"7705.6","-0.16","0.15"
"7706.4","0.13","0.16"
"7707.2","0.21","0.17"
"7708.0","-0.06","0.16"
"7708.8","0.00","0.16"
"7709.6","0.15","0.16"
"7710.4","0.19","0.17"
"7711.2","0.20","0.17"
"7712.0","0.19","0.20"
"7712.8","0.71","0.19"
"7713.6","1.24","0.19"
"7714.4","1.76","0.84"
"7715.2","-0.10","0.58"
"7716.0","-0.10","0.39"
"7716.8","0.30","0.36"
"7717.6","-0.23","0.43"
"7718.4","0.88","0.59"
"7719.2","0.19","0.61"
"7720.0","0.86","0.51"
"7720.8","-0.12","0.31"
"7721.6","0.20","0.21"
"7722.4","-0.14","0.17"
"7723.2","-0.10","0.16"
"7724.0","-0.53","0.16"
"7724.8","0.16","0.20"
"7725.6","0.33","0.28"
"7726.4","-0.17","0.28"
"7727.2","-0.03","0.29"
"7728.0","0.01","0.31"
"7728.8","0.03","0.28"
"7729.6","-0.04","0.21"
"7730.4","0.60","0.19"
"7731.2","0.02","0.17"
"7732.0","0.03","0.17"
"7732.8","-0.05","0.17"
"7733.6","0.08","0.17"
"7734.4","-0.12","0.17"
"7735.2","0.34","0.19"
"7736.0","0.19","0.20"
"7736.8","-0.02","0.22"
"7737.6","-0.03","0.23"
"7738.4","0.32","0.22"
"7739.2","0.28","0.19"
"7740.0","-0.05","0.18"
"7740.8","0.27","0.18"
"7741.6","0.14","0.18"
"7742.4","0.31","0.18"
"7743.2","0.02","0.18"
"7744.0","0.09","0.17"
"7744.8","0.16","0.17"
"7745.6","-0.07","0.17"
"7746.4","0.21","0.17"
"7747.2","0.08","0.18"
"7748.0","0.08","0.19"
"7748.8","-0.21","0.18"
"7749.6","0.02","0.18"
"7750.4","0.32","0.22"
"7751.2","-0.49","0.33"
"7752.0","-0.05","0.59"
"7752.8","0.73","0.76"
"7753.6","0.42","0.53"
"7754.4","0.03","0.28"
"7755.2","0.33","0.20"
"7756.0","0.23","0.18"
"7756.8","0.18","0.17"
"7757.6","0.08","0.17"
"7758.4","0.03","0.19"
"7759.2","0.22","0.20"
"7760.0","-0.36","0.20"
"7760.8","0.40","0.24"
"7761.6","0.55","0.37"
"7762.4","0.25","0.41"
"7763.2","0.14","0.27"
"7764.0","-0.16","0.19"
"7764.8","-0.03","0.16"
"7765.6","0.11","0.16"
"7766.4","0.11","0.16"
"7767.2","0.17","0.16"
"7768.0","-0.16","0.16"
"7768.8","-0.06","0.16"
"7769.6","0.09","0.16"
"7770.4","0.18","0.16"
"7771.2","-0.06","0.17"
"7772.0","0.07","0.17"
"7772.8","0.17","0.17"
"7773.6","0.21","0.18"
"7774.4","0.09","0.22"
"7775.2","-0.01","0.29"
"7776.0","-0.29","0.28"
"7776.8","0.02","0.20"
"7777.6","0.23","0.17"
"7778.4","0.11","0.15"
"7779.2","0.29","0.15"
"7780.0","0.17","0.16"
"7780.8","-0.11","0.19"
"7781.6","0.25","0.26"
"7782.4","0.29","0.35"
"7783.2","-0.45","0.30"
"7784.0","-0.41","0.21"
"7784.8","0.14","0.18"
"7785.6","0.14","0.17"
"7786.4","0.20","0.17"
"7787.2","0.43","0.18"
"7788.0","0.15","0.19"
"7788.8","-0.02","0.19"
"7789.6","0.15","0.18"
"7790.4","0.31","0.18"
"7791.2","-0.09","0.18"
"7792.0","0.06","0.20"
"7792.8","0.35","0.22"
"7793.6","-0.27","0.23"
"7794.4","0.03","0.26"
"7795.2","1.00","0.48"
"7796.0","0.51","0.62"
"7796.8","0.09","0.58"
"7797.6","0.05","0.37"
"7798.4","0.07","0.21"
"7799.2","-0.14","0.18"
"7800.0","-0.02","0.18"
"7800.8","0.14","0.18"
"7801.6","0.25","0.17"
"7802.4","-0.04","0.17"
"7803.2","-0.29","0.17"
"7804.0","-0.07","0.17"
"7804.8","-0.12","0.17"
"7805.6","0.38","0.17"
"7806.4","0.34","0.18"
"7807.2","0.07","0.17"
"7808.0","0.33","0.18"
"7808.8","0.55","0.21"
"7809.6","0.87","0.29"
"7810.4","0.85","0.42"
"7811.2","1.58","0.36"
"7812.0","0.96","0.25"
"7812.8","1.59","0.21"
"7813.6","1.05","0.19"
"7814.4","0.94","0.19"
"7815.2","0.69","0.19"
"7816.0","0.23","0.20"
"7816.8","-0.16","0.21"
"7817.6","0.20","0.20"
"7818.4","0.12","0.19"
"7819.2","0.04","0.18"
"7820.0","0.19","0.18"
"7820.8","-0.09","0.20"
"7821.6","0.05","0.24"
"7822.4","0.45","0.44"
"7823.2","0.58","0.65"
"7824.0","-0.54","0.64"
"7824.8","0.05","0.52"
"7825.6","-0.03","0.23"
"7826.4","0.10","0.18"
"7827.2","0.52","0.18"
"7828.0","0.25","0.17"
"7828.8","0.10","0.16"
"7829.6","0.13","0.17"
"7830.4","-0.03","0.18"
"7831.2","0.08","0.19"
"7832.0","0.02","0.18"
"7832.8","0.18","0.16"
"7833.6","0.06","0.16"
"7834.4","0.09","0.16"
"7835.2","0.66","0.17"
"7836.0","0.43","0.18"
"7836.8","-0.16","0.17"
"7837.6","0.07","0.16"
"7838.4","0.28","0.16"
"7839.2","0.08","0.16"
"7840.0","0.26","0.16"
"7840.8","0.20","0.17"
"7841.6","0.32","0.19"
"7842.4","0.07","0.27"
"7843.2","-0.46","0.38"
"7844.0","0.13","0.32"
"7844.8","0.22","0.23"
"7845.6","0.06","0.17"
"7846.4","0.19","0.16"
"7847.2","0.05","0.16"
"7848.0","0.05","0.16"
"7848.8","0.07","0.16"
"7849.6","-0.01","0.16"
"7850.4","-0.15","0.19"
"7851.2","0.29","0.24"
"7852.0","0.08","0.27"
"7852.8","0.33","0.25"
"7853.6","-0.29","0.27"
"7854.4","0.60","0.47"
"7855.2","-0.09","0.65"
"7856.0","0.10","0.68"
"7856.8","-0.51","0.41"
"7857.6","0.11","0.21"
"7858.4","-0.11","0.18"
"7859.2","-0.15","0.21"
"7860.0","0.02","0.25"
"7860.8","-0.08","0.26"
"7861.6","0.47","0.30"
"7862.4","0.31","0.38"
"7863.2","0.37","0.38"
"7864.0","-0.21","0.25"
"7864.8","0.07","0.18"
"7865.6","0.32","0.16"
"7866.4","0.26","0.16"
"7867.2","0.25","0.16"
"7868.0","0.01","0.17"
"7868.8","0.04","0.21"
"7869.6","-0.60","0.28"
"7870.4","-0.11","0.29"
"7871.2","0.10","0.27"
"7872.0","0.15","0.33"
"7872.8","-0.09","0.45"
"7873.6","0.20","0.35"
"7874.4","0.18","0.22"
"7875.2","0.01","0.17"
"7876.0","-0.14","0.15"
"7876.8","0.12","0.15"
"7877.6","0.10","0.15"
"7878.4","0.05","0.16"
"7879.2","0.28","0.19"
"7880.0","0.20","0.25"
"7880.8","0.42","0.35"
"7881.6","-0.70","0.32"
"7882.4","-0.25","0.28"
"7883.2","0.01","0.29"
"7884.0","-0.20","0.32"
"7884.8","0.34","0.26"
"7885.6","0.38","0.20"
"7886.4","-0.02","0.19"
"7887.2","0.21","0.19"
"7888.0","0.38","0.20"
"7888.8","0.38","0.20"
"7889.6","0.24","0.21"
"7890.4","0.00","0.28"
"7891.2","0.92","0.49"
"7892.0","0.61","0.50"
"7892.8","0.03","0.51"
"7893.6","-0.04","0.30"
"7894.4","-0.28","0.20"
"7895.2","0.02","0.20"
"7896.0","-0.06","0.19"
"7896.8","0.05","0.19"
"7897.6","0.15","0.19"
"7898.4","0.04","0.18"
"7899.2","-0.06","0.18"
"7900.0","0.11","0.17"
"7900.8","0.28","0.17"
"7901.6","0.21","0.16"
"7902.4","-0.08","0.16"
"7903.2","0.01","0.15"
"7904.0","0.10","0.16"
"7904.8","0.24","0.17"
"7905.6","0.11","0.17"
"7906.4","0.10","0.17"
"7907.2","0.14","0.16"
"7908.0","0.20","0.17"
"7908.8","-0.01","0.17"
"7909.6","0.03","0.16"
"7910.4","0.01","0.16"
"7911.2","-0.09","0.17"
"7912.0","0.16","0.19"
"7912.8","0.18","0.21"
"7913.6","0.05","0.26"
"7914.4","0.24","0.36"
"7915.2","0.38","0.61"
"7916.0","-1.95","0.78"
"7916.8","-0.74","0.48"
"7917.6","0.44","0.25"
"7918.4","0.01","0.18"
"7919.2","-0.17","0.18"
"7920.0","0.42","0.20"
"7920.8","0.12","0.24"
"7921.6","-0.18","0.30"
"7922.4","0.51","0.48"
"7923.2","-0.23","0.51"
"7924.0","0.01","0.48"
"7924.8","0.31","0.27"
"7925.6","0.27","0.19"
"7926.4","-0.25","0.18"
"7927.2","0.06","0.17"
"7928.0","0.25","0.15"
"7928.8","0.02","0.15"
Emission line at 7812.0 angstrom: Hgamma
